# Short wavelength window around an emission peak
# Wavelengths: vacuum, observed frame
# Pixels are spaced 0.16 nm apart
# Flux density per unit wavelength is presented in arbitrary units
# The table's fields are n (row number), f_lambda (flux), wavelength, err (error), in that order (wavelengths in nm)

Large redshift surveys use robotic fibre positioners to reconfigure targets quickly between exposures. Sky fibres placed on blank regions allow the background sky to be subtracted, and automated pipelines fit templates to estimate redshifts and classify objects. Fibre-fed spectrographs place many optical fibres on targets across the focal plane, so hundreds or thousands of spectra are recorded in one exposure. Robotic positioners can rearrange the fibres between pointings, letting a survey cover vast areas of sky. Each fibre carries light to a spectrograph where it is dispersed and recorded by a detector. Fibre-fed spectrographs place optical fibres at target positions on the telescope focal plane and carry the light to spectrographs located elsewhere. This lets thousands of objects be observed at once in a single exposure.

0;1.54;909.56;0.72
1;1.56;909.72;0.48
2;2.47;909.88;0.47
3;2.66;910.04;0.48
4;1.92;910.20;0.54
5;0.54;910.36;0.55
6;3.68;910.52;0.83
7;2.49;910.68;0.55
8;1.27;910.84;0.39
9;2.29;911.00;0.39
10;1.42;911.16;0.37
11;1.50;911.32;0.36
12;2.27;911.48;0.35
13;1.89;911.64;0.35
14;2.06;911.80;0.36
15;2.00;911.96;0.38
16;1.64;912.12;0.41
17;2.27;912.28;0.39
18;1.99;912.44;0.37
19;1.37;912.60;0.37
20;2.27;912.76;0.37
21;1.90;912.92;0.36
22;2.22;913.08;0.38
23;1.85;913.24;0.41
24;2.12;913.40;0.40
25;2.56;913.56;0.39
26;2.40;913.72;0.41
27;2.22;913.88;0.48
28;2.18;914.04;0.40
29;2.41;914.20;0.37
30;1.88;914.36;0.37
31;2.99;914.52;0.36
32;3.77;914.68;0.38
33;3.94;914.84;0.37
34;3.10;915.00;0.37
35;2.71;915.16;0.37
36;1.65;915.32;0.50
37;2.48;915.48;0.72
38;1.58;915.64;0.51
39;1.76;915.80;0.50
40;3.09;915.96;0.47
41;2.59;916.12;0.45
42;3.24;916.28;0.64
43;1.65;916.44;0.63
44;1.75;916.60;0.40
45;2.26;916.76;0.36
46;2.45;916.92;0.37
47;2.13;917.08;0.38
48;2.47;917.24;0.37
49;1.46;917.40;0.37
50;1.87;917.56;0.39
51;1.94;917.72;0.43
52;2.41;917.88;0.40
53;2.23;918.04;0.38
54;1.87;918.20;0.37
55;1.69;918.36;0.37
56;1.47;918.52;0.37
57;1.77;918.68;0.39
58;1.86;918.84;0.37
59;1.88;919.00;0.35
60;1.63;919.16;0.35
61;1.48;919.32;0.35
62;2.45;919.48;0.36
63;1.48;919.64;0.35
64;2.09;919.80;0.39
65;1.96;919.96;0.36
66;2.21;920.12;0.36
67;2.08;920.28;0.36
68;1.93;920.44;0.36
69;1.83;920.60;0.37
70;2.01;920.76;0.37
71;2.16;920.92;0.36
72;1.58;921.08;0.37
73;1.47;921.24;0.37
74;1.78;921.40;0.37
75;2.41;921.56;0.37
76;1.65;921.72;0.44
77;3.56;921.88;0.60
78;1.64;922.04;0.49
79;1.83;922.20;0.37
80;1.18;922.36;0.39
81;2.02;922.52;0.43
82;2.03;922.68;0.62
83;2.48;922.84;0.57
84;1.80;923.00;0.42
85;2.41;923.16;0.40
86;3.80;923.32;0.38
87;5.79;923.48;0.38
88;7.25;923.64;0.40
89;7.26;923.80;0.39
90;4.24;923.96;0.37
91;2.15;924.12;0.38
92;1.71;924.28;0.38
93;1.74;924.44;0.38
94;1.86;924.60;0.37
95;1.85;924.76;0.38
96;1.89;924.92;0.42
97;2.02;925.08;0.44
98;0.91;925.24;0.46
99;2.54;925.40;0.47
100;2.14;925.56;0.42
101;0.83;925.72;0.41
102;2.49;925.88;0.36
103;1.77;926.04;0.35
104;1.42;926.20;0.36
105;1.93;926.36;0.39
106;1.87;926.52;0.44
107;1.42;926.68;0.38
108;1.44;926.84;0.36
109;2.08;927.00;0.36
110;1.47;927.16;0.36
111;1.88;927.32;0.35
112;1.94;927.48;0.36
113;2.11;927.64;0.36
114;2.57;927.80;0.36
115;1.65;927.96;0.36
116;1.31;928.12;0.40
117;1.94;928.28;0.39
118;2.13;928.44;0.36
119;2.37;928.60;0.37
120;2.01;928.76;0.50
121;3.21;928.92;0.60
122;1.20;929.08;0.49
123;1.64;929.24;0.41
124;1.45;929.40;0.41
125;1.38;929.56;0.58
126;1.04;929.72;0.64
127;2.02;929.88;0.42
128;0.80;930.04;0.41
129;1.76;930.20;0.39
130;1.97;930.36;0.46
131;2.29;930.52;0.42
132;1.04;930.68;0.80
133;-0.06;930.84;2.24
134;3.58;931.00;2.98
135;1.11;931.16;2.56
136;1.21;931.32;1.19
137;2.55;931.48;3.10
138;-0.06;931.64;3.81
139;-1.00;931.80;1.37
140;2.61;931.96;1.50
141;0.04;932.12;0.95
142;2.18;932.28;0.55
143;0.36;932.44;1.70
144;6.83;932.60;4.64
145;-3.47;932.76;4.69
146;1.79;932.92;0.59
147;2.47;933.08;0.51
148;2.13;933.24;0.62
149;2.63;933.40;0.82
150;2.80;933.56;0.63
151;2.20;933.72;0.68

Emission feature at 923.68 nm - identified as [O III] 5007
